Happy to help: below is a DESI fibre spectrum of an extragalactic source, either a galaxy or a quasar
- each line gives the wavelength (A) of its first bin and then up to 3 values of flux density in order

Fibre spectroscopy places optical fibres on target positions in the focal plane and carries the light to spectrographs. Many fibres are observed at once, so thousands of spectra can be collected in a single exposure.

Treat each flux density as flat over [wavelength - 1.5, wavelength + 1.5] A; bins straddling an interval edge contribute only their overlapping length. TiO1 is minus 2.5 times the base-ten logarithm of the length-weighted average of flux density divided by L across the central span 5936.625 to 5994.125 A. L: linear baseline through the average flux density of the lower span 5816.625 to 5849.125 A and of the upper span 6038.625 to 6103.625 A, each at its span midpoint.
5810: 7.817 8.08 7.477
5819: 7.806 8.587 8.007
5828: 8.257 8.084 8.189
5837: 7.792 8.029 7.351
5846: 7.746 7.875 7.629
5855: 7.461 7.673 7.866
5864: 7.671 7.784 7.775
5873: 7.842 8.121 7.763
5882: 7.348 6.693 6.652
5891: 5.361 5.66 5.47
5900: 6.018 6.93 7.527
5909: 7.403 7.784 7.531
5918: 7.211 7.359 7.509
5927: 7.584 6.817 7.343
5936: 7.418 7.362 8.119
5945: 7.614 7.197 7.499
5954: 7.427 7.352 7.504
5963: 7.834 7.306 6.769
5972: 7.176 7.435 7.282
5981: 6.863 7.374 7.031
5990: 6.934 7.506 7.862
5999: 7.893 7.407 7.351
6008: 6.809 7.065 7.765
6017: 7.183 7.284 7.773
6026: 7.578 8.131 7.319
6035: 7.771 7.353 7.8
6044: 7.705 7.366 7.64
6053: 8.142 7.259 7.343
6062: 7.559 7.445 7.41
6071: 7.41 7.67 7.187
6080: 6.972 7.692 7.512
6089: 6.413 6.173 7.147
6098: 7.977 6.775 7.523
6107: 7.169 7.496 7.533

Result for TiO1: 0.04 mag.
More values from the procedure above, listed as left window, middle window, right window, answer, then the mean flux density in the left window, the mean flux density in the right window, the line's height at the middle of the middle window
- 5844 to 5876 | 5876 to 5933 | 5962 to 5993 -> 0.09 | 7.74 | 7.2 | 7.54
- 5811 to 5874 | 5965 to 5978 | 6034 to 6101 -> 0.06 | 7.86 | 7.39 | 7.59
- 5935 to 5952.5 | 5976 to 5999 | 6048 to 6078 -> 0.03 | 7.54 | 7.51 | 7.53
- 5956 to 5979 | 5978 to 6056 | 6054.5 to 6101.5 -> -0.02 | 7.33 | 7.26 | 7.3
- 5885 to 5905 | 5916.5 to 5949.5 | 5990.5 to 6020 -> -0.13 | 6.1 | 7.4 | 6.55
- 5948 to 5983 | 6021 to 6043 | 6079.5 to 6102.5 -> -0.07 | 7.31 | 7.09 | 7.19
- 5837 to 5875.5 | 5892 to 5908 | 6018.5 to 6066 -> 0.21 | 7.74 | 7.59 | 7.7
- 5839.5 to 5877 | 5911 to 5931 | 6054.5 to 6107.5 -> 0.03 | 7.74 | 7.26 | 7.61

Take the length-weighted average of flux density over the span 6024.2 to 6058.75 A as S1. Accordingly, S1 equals 7.63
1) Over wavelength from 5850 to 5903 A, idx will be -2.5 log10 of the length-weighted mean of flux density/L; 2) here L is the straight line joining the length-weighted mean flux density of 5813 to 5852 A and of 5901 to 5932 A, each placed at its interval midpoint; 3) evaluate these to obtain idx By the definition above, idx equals 0.077 mag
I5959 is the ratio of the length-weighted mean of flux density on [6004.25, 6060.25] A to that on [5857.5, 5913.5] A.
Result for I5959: 1.06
